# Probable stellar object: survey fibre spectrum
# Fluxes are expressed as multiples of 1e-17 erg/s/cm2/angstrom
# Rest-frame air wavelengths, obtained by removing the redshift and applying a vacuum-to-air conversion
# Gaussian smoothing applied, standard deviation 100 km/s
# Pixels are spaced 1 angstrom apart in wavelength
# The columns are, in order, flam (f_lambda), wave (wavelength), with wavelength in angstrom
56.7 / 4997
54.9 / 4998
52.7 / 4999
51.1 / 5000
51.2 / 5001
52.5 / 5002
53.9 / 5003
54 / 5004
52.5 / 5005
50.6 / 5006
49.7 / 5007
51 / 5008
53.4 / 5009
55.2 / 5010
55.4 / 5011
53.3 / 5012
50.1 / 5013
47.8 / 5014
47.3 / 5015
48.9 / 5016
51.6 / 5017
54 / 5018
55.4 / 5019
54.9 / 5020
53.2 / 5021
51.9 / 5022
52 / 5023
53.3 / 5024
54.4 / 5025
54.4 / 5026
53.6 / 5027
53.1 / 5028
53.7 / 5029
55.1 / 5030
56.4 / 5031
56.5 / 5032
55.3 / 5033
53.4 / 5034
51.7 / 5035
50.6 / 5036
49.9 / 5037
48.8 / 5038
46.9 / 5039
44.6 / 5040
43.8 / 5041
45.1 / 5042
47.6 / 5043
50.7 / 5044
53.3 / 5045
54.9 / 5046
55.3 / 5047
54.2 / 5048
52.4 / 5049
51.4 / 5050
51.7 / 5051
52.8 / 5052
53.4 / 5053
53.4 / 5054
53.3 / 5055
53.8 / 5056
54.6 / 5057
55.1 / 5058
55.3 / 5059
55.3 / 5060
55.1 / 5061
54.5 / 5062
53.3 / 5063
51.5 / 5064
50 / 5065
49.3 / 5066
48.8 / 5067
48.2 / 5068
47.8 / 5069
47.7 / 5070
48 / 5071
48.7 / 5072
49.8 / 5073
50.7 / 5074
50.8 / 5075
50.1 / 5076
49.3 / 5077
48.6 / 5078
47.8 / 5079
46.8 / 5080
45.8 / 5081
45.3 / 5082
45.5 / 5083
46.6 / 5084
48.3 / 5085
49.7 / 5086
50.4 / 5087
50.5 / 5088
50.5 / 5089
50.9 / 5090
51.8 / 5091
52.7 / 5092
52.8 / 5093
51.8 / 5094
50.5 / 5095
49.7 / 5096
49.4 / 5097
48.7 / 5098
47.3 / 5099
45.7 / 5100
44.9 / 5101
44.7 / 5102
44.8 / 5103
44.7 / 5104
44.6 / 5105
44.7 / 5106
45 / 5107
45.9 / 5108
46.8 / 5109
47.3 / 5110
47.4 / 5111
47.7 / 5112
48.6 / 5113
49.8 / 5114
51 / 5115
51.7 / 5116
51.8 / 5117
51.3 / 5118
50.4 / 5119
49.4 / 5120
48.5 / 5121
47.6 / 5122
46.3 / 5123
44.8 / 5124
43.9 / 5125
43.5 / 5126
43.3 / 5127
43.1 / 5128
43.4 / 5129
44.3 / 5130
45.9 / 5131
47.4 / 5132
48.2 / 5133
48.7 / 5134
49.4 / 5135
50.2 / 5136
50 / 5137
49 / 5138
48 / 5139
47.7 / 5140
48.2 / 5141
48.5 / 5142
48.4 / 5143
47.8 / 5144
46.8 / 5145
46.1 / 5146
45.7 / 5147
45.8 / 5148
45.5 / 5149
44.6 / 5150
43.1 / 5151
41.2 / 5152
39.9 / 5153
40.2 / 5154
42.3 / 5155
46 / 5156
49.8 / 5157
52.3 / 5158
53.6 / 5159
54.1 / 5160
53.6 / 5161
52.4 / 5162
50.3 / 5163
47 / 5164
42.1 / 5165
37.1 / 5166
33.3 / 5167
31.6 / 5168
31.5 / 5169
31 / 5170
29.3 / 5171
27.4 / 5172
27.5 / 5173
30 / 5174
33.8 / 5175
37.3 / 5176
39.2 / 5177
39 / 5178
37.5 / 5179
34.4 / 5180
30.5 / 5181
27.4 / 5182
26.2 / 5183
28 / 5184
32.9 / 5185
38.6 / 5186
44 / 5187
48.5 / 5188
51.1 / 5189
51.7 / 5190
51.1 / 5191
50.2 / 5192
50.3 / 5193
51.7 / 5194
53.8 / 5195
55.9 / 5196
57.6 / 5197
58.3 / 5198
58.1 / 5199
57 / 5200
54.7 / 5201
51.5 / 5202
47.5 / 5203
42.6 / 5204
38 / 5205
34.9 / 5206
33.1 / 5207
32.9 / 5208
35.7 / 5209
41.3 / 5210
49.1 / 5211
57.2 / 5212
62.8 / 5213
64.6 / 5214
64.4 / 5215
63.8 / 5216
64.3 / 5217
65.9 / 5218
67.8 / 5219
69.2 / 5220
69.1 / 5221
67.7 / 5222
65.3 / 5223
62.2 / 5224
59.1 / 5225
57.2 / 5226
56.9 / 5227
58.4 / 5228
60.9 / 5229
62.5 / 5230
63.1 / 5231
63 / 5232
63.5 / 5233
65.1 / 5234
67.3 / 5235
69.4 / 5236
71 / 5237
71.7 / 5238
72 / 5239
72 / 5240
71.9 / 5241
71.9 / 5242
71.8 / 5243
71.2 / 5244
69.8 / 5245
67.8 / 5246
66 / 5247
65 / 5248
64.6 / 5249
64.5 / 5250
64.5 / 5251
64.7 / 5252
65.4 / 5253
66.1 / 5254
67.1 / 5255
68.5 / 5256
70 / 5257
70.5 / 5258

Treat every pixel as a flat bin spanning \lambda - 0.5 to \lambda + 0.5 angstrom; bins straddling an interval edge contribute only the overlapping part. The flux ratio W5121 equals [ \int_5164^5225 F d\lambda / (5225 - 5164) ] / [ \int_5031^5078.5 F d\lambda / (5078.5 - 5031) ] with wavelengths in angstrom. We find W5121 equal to 0.90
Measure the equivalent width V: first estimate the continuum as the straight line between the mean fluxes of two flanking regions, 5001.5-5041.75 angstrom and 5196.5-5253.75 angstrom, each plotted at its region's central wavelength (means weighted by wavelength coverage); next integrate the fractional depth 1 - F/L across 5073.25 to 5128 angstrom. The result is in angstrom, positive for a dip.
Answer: 7.17 angstrom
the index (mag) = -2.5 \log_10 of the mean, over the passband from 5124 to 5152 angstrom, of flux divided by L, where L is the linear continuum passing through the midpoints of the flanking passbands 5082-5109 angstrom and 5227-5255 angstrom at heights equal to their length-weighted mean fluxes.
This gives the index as 0.15 mag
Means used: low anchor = 48.1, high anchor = 66.7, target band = 46.4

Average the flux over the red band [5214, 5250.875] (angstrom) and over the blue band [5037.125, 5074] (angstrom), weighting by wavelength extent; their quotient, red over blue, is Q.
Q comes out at 1.29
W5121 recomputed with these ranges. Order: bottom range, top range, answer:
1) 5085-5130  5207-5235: 1.24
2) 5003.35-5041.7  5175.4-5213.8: 0.86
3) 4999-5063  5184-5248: 1.10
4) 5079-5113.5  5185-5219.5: 1.07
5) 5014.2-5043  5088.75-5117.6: 0.94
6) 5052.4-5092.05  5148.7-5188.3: 0.78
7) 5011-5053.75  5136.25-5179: 0.82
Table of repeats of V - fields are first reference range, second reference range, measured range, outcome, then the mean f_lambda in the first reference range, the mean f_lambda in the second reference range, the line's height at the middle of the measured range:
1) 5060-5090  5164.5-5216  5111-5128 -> -0.38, 49.4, 42.9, 46.9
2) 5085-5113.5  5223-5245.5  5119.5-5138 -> 1.94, 48.2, 66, 52.1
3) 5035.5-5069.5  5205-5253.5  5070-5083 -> 1.10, 51.4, 61.9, 52.8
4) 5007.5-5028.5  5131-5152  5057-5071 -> -0.29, 52.6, 47.3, 50.6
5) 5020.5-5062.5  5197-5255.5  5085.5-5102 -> 1.55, 52.5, 60.7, 54.8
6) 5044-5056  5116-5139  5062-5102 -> 1.30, 53.2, 47.4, 50.8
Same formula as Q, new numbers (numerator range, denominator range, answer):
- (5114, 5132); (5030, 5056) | 0.91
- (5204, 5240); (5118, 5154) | 1.27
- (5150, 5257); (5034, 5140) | 1.07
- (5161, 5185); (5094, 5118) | 0.74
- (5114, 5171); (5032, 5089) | 0.91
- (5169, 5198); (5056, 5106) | 0.81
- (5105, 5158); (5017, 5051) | 0.90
